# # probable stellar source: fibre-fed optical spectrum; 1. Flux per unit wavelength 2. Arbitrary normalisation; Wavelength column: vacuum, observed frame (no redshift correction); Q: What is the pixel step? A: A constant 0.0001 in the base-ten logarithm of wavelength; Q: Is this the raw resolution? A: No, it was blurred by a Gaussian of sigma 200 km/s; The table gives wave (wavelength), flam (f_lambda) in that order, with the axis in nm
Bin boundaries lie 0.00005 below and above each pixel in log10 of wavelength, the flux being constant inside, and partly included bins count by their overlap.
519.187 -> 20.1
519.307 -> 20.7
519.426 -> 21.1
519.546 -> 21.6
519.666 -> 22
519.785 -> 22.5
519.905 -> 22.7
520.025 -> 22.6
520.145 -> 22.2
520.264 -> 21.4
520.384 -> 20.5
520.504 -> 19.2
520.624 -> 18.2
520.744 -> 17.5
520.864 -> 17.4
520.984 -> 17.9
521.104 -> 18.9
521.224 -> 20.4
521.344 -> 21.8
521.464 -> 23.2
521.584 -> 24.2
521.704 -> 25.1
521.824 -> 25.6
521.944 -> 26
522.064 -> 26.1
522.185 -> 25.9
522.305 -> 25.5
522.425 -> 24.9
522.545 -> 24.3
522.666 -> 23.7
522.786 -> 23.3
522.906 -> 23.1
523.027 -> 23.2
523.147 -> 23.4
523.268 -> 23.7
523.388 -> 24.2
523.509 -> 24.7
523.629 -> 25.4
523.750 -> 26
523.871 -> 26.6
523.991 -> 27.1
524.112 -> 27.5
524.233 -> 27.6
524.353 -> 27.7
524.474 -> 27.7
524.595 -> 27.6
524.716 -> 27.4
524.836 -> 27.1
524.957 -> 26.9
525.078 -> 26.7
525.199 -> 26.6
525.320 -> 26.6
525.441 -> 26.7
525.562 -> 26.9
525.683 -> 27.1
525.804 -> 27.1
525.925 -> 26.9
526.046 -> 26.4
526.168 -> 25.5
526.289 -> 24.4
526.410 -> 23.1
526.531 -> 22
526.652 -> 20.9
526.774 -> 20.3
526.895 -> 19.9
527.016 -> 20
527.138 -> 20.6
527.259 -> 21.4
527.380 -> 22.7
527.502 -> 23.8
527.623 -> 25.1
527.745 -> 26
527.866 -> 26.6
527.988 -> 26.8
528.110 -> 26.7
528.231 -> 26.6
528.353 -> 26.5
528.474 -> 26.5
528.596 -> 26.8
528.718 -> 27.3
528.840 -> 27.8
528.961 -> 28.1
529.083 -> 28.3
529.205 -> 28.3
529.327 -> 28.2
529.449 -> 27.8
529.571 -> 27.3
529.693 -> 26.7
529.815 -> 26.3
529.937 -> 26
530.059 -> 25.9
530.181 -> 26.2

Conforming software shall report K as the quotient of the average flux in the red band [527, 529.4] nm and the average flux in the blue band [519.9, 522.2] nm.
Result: 1.19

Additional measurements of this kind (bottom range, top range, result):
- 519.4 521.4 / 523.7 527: 1.26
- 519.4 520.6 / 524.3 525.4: 1.26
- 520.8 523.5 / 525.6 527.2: 1.01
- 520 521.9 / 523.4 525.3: 1.27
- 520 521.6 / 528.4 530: 1.35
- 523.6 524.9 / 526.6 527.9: 0.83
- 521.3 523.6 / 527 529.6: 1.07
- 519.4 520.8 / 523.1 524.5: 1.24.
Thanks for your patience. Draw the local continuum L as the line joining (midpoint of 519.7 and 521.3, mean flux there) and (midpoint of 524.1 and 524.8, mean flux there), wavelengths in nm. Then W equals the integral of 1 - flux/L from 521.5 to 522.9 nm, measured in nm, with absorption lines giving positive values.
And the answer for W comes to -0.09 nm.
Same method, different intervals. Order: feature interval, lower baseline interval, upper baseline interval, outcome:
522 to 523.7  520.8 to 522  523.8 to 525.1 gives 0.01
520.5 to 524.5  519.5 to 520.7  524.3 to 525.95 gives 0.05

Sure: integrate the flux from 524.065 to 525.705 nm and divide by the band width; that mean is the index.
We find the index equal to 27.2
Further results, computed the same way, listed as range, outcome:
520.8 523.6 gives 23.3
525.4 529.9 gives 25.4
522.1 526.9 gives 25.4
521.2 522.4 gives 24.5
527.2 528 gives 24.5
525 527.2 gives 24.3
